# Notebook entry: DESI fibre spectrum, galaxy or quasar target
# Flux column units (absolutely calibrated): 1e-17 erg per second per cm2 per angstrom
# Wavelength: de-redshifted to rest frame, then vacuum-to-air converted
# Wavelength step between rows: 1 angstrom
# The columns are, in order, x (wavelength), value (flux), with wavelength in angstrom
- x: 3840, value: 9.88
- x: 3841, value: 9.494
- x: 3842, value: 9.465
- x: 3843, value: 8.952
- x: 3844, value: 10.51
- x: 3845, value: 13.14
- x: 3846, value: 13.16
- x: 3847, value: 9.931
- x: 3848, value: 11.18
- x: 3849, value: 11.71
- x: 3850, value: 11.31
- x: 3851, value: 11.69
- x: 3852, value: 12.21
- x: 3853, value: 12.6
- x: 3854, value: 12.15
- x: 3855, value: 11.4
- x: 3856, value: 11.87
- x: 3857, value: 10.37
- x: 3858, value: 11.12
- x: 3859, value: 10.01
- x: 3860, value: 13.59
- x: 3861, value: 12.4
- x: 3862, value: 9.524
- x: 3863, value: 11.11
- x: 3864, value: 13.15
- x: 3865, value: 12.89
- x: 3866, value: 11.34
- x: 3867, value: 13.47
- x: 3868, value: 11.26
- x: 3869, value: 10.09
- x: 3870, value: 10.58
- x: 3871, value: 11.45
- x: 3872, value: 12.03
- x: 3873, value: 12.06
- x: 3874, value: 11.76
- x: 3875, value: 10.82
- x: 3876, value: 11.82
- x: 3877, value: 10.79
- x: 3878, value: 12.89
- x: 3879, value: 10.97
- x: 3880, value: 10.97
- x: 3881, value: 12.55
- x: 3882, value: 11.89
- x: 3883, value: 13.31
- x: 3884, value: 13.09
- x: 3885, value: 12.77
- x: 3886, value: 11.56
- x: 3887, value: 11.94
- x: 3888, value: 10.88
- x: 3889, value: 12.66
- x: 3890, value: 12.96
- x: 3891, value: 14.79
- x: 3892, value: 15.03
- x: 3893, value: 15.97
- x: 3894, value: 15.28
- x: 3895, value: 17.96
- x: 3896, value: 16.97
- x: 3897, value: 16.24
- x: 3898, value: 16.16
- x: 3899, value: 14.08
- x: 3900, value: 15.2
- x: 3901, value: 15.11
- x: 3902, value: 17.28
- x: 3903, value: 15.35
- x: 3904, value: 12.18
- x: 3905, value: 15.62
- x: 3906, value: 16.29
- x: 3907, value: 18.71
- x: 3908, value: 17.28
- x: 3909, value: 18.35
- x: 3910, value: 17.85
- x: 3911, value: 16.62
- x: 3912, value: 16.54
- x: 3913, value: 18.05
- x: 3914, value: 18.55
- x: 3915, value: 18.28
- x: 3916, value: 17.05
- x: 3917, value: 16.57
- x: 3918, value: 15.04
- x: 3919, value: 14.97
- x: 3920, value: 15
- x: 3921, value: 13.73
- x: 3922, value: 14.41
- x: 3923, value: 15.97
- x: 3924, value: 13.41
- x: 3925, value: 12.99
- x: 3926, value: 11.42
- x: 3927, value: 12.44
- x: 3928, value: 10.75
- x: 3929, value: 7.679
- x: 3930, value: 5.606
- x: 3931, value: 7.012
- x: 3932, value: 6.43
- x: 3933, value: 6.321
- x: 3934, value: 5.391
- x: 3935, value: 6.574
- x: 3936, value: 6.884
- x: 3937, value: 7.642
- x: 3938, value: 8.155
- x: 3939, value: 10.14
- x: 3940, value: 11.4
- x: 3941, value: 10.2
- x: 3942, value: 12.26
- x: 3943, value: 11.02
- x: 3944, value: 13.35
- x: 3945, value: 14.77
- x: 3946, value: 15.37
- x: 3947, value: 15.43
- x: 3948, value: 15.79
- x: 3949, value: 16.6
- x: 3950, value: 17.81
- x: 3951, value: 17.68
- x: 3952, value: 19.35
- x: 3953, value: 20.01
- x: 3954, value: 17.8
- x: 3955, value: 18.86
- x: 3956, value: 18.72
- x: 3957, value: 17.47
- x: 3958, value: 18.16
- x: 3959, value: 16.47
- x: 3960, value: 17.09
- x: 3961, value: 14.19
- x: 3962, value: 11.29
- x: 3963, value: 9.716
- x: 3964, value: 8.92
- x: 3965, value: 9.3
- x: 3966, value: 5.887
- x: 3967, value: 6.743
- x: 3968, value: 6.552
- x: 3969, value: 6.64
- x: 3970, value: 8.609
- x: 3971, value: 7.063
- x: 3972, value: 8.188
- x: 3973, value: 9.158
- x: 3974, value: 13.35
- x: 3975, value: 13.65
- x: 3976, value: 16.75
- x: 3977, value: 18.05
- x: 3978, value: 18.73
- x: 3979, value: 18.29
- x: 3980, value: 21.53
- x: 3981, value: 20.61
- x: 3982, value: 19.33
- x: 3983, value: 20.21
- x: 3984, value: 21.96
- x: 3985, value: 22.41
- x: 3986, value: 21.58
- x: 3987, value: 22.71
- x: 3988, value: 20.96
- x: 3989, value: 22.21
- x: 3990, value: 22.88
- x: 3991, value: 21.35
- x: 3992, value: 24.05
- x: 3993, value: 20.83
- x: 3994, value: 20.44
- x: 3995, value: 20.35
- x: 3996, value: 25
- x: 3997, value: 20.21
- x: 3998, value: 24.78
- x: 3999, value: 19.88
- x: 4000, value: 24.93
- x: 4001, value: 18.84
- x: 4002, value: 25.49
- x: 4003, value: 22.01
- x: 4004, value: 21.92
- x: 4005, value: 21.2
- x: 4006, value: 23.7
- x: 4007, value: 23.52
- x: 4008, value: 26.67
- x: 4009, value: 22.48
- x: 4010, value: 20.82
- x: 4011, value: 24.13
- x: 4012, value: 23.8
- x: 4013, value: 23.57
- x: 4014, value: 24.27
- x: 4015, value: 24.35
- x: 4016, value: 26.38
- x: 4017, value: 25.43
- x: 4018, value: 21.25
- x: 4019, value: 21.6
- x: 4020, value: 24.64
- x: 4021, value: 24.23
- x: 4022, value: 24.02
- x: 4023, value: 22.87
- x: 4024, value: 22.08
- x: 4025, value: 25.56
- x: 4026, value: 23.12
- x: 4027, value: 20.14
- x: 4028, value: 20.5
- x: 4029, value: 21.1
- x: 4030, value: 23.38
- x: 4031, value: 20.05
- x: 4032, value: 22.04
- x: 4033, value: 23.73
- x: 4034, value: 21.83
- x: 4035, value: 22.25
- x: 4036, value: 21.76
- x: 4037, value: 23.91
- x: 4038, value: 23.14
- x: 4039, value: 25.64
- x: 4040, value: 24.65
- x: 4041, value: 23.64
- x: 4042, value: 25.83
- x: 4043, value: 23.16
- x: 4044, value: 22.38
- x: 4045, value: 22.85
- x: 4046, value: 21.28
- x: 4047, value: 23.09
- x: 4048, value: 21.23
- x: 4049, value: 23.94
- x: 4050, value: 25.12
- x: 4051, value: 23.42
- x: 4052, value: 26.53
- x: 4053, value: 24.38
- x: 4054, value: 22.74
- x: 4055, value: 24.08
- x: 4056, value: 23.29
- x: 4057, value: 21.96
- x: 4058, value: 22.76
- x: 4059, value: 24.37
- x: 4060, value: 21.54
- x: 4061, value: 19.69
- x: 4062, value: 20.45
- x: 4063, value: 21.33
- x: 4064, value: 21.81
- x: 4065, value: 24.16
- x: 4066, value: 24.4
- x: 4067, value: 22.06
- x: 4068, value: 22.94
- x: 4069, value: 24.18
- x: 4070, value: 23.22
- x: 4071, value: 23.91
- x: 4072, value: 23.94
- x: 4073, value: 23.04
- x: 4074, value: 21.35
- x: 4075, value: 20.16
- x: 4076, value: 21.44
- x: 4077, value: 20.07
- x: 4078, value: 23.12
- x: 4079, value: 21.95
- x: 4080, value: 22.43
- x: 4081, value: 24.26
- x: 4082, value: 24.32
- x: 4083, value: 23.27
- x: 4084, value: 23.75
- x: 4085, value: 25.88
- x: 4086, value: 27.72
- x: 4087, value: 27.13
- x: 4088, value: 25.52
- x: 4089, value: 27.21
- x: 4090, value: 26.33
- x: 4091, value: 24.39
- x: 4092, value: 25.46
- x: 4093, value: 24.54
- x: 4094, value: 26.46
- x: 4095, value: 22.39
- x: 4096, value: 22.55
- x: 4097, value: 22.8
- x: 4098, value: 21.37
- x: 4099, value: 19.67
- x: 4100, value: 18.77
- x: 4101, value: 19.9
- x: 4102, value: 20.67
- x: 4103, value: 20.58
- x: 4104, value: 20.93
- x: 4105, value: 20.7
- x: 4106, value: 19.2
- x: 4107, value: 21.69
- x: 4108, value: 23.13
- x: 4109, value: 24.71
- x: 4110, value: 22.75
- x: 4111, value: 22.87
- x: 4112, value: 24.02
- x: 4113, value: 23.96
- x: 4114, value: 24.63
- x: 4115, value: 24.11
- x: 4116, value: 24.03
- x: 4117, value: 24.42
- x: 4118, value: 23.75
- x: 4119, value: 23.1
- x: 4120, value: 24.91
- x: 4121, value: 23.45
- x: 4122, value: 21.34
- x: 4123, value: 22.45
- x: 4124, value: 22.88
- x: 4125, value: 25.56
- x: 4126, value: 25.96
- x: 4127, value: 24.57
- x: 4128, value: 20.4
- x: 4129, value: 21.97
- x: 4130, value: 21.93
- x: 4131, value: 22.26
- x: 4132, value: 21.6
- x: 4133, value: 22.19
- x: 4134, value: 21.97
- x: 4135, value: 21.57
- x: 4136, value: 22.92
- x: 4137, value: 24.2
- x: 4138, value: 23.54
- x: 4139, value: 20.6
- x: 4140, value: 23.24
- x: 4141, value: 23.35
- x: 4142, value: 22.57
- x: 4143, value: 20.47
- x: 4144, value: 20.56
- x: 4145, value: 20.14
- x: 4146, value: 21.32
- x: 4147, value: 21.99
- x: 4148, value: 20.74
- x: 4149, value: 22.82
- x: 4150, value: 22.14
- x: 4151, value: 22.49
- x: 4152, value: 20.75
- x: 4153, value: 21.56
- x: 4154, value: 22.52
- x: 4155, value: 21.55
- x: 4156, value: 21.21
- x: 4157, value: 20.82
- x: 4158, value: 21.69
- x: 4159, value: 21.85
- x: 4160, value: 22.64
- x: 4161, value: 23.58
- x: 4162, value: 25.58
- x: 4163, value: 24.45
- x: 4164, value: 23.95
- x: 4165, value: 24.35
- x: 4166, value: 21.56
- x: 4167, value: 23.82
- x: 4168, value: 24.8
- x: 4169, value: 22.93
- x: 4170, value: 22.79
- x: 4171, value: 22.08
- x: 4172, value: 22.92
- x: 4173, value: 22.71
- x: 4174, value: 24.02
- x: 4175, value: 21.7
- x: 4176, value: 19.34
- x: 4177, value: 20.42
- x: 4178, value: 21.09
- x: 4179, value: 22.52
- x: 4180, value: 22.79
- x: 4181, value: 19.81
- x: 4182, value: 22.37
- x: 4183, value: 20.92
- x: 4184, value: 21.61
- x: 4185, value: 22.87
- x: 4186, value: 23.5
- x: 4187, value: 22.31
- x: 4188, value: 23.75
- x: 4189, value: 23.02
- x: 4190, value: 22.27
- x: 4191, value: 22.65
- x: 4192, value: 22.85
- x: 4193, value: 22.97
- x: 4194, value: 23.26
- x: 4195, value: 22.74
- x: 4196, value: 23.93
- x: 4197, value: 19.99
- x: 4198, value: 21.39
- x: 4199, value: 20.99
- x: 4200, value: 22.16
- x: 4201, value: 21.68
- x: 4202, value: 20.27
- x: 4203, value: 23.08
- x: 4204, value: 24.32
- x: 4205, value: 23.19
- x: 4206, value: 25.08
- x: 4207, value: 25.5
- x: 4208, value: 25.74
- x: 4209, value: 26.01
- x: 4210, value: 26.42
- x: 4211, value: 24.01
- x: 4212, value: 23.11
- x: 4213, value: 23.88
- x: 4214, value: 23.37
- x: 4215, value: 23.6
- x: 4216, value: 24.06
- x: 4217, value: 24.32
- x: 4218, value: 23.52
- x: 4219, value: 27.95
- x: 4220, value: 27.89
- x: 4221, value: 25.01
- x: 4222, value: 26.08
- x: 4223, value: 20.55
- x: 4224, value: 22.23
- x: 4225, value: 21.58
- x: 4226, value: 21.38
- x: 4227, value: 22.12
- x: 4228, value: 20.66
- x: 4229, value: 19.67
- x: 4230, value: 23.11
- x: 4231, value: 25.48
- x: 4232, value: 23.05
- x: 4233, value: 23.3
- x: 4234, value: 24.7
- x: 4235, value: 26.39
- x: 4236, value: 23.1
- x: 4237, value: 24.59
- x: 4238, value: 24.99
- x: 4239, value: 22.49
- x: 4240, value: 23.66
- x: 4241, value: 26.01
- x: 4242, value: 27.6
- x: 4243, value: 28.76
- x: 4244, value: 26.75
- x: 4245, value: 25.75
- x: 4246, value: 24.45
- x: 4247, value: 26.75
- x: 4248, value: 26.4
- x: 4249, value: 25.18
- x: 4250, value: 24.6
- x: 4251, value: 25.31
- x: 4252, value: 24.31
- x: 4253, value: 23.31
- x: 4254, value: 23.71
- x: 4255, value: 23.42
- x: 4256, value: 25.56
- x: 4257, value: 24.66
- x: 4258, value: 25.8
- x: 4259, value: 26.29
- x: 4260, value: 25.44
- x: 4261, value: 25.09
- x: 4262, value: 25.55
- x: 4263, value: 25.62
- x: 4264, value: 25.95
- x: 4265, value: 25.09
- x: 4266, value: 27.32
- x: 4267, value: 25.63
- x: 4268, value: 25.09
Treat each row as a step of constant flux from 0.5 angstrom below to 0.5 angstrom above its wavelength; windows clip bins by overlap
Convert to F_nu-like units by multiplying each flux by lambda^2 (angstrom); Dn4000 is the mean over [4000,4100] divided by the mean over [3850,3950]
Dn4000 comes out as 1.9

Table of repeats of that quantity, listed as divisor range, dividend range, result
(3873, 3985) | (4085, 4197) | 1.83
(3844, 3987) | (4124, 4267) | 1.99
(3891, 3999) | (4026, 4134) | 1.62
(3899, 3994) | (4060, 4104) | 1.67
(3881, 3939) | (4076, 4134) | 1.89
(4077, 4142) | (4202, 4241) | 1.09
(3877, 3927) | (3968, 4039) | 1.49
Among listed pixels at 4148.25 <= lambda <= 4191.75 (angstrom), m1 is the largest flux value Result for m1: 25.58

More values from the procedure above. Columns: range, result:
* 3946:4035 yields 26.67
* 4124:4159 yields 25.96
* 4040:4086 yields 27.72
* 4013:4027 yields 26.38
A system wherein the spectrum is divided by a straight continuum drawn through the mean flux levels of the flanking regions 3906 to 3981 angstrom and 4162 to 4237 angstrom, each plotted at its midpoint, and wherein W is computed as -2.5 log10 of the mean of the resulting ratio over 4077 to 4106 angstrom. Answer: -0.22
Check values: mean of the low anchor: 13.4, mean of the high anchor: 23.1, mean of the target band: 23.2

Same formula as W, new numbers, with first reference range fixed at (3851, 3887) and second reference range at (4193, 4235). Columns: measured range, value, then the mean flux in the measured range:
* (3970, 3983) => 0.01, 15.3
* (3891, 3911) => -0.25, 16.1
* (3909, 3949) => 0.09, 12.6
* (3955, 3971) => 0.25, 11.8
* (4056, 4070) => -0.22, 22.5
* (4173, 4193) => 0.01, 22.1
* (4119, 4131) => -0.14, 23.2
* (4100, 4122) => -0.13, 22.6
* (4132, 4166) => -0.05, 22.3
